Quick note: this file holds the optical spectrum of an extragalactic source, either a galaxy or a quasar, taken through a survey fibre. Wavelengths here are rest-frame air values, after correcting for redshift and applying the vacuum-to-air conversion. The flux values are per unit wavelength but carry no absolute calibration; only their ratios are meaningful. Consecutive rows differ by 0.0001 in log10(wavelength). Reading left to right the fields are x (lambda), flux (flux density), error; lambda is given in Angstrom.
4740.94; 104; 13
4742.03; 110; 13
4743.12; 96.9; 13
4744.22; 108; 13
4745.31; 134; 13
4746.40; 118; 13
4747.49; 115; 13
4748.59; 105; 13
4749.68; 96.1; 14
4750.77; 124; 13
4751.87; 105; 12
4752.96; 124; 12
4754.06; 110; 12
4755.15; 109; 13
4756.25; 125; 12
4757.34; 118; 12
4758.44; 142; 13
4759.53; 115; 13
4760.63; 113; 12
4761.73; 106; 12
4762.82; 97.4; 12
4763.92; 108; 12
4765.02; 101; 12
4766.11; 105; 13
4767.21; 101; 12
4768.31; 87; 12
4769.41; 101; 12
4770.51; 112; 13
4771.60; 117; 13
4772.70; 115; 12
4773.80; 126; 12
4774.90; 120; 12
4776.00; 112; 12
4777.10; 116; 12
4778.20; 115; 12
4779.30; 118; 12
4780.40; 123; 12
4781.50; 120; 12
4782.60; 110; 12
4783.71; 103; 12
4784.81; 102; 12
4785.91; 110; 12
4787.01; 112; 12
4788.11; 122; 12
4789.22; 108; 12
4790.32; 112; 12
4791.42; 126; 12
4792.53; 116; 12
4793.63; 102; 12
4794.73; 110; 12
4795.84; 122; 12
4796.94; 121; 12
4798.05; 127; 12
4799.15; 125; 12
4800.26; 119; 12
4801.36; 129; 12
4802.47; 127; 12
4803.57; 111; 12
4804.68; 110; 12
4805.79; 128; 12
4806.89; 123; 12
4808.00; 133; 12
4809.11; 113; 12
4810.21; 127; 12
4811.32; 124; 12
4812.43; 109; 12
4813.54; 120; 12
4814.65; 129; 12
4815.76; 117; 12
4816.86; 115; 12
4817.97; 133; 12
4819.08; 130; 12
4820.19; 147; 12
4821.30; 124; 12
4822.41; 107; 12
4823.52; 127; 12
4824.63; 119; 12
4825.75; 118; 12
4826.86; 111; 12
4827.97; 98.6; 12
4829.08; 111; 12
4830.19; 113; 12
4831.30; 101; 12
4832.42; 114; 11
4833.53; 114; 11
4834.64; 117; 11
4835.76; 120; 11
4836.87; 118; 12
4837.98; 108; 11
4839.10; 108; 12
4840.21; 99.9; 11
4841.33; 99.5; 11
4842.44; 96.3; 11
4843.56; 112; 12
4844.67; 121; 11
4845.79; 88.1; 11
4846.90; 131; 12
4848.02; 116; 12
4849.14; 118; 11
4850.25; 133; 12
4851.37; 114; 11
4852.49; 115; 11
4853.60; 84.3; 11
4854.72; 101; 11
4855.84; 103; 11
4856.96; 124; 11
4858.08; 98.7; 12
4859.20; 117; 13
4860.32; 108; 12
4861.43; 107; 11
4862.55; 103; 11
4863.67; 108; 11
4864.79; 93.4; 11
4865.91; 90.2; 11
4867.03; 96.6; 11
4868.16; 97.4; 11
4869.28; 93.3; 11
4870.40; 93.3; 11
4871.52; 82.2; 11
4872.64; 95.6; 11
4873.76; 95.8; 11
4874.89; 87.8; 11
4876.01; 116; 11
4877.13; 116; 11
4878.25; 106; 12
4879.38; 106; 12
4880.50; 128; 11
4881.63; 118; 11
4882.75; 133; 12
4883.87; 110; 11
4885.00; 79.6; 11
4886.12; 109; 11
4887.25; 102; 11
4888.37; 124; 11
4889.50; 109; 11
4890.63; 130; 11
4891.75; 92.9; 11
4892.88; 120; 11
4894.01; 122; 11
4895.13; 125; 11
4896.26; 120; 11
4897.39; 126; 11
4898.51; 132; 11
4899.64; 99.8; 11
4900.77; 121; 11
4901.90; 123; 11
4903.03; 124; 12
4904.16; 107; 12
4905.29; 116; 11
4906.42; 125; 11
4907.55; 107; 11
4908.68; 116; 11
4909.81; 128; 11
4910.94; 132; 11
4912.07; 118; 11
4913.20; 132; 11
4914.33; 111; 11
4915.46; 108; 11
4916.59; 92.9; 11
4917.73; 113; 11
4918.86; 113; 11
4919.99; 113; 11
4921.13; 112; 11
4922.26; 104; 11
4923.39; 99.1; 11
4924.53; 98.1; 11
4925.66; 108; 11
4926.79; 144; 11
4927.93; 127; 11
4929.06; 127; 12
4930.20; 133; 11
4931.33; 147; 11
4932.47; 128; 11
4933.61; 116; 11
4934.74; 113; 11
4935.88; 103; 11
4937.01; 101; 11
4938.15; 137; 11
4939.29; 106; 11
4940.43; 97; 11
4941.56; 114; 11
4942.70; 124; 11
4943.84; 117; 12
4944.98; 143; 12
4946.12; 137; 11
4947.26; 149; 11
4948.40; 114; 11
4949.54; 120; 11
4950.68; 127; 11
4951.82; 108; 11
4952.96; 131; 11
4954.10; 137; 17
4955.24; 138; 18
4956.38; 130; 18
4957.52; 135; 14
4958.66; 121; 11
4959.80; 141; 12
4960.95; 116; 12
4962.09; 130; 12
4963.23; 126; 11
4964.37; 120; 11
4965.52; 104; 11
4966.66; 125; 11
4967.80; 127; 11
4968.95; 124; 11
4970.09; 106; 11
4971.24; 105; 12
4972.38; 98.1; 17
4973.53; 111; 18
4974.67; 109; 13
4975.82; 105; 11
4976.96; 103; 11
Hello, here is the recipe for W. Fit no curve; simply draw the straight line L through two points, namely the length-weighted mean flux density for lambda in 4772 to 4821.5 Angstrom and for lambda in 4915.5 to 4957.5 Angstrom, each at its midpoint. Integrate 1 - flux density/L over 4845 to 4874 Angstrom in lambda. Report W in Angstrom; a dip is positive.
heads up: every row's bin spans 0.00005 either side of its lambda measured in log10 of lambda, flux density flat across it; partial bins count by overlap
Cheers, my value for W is 3.7 Angstrom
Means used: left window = 119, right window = 120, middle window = 104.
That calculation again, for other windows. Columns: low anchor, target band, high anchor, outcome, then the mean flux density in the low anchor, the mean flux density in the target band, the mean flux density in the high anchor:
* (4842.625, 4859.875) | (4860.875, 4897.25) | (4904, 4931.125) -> 2.2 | 111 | 107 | 117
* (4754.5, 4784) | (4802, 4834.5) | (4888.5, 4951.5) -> -1.3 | 112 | 119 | 119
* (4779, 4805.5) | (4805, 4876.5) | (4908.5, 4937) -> 3.3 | 116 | 111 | 117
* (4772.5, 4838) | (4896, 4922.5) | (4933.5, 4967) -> 1.1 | 118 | 117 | 123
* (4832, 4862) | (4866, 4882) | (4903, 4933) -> 1.6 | 111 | 102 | 118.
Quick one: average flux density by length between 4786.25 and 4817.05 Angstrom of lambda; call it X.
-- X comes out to 119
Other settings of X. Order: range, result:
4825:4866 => 109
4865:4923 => 111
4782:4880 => 112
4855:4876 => 100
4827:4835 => 110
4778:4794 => 113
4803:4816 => 120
